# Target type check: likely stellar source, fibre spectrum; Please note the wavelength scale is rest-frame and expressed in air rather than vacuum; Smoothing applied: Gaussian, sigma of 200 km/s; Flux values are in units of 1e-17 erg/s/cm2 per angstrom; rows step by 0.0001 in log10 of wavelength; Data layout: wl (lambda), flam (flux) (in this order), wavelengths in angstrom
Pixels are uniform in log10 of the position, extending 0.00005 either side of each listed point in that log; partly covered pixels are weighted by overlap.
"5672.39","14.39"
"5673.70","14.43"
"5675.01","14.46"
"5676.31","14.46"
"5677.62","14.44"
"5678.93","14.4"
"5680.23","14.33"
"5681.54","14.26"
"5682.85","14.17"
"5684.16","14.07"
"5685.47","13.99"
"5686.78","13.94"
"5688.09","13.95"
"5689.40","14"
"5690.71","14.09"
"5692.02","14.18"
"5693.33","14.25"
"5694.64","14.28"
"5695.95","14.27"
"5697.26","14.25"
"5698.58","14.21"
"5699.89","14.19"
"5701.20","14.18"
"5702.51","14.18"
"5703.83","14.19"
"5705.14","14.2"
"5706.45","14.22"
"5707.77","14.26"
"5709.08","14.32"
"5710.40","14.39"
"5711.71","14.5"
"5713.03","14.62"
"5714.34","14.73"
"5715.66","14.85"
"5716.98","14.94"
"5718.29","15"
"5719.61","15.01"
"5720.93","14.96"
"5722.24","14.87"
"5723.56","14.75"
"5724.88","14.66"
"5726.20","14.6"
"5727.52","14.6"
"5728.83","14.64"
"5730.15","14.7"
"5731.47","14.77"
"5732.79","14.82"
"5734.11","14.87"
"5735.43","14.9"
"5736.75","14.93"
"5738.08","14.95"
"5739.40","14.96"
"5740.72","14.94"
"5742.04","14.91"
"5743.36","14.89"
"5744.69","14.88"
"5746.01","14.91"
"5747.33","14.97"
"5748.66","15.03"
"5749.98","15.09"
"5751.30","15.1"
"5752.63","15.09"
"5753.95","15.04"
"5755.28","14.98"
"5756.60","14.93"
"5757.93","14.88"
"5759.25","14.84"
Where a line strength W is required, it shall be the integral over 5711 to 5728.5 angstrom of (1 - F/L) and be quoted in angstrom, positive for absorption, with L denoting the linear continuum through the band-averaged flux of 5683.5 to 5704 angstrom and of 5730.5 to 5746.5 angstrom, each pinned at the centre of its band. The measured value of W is -0.2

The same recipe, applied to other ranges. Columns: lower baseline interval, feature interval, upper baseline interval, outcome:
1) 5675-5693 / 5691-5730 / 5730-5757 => 0.09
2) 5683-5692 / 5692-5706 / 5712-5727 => 0.08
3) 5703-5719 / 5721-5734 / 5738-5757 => 0.00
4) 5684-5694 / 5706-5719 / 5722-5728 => -0.12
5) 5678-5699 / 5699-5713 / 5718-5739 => 0.16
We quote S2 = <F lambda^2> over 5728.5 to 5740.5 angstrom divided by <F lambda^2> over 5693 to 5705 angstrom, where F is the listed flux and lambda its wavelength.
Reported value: 1.1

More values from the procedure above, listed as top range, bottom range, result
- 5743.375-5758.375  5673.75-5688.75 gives 1.08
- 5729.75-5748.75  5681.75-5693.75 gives 1.08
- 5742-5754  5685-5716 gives 1.07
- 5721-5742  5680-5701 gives 1.06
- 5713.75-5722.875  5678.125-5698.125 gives 1.06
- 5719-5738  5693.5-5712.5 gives 1.05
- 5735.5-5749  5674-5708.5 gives 1.07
